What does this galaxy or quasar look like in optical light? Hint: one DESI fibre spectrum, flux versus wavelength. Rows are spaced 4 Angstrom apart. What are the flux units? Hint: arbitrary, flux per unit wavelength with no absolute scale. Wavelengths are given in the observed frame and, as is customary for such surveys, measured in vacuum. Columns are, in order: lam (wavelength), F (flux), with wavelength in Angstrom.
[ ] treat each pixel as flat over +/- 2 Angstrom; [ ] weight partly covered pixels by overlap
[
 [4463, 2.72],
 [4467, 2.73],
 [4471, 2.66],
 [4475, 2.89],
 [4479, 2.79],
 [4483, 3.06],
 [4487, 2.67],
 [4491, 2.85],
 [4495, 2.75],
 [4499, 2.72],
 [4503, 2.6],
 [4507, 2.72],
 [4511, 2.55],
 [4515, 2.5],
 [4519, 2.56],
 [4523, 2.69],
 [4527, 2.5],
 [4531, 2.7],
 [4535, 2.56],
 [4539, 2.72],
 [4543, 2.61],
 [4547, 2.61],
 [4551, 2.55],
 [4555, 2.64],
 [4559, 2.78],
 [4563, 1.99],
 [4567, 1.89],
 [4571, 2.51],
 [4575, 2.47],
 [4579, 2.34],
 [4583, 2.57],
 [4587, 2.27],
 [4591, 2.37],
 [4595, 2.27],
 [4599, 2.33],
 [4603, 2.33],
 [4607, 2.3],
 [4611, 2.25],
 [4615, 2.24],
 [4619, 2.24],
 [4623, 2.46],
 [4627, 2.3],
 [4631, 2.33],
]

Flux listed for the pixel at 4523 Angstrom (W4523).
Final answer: 2.69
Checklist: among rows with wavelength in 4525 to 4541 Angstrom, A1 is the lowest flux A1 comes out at 2.5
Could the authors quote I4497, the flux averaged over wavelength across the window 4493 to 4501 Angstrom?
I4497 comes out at 2.74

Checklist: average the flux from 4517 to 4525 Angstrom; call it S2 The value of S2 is 2.62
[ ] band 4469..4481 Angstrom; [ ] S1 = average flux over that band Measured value 2.78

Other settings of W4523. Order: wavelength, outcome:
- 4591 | 2.37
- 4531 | 2.7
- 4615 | 2.24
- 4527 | 2.5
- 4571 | 2.51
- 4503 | 2.6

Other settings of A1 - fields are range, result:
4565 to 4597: 1.89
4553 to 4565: 1.99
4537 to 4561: 2.55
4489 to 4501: 2.72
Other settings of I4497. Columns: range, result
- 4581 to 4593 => 2.4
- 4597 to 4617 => 2.29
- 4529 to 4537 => 2.63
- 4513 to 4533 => 2.59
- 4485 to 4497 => 2.76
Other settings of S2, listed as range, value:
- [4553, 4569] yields 2.32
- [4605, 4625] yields 2.3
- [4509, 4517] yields 2.52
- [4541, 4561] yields 2.64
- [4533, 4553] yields 2.61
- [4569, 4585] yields 2.47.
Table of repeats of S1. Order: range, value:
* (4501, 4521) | 2.59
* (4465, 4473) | 2.7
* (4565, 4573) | 2.2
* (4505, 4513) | 2.63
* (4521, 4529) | 2.59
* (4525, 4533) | 2.6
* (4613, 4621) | 2.24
